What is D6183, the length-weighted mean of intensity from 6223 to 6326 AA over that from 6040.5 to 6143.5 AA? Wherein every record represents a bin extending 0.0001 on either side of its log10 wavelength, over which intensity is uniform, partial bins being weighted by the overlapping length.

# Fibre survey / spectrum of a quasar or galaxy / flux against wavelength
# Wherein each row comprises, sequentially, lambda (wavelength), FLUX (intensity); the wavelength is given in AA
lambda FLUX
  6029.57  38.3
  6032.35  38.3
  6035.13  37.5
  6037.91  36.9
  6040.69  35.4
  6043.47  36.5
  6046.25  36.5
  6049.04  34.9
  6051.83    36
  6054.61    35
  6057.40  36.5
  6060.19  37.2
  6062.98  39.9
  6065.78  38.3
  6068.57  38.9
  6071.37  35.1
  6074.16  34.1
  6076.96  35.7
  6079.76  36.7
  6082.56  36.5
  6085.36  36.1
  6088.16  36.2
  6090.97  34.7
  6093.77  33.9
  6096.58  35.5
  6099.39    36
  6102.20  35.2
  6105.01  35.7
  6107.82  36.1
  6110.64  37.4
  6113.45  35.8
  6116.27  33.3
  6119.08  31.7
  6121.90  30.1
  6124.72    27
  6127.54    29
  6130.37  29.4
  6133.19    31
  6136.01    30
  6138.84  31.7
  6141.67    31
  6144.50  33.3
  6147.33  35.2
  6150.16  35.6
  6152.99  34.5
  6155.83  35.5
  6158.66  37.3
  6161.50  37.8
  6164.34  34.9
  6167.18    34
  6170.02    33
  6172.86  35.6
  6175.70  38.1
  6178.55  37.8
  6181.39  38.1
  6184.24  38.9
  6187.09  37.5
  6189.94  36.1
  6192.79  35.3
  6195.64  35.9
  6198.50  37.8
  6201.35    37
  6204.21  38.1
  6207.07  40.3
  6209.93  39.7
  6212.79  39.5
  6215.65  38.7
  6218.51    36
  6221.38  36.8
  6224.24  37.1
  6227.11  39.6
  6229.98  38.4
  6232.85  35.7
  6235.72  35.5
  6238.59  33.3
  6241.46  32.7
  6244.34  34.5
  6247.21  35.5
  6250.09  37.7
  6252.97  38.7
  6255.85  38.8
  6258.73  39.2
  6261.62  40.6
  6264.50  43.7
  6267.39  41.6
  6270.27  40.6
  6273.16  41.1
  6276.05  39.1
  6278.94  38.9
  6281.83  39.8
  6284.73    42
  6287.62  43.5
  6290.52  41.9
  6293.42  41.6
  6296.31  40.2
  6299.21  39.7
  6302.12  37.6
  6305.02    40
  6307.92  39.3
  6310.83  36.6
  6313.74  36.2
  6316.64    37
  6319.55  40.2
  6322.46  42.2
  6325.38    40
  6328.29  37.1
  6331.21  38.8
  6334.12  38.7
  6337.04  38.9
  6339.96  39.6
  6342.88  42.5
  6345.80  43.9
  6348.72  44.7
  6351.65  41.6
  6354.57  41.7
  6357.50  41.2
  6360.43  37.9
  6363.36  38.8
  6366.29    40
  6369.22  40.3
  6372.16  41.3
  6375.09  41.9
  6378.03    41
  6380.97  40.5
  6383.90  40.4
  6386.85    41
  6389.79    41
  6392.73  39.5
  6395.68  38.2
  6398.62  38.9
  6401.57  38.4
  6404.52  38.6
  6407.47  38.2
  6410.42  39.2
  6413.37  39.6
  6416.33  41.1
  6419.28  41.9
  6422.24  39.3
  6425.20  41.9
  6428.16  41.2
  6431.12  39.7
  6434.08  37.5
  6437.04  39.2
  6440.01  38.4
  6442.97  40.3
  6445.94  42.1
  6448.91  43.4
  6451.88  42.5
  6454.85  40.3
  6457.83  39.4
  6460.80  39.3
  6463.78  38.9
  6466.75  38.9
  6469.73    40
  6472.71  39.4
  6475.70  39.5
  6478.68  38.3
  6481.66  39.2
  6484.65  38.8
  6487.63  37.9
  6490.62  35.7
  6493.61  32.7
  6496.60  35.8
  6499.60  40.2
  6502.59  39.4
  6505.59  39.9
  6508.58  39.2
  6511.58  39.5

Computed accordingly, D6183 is 1.12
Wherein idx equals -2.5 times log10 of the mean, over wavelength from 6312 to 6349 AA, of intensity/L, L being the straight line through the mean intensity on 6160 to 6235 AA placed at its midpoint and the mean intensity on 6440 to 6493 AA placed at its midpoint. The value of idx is -0.04 mag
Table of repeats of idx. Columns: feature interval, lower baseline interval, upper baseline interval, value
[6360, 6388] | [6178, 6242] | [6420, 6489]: -0.038 mag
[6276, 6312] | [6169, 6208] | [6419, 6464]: -0.045 mag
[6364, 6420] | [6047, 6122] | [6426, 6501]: -0.041 mag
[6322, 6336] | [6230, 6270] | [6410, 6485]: -0.015 mag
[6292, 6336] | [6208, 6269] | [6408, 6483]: -0.011 mag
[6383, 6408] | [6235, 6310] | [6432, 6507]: -0.007 mag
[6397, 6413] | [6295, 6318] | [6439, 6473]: 0.025 mag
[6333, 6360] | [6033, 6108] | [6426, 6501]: -0.083 mag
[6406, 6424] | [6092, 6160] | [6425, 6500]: -0.043 mag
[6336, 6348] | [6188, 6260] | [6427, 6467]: -0.077 mag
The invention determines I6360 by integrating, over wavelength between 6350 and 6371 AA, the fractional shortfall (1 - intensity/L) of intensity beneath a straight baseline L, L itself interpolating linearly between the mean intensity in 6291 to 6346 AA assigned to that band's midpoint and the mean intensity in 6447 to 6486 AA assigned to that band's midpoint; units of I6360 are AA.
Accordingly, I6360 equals -0.38 AA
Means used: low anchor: 39.4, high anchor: 39.9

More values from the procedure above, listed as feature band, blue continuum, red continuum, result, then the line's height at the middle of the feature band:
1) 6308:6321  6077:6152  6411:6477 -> 0.0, 37.6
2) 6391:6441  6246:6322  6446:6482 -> 0.6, 39.9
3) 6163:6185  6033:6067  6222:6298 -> 1.0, 38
